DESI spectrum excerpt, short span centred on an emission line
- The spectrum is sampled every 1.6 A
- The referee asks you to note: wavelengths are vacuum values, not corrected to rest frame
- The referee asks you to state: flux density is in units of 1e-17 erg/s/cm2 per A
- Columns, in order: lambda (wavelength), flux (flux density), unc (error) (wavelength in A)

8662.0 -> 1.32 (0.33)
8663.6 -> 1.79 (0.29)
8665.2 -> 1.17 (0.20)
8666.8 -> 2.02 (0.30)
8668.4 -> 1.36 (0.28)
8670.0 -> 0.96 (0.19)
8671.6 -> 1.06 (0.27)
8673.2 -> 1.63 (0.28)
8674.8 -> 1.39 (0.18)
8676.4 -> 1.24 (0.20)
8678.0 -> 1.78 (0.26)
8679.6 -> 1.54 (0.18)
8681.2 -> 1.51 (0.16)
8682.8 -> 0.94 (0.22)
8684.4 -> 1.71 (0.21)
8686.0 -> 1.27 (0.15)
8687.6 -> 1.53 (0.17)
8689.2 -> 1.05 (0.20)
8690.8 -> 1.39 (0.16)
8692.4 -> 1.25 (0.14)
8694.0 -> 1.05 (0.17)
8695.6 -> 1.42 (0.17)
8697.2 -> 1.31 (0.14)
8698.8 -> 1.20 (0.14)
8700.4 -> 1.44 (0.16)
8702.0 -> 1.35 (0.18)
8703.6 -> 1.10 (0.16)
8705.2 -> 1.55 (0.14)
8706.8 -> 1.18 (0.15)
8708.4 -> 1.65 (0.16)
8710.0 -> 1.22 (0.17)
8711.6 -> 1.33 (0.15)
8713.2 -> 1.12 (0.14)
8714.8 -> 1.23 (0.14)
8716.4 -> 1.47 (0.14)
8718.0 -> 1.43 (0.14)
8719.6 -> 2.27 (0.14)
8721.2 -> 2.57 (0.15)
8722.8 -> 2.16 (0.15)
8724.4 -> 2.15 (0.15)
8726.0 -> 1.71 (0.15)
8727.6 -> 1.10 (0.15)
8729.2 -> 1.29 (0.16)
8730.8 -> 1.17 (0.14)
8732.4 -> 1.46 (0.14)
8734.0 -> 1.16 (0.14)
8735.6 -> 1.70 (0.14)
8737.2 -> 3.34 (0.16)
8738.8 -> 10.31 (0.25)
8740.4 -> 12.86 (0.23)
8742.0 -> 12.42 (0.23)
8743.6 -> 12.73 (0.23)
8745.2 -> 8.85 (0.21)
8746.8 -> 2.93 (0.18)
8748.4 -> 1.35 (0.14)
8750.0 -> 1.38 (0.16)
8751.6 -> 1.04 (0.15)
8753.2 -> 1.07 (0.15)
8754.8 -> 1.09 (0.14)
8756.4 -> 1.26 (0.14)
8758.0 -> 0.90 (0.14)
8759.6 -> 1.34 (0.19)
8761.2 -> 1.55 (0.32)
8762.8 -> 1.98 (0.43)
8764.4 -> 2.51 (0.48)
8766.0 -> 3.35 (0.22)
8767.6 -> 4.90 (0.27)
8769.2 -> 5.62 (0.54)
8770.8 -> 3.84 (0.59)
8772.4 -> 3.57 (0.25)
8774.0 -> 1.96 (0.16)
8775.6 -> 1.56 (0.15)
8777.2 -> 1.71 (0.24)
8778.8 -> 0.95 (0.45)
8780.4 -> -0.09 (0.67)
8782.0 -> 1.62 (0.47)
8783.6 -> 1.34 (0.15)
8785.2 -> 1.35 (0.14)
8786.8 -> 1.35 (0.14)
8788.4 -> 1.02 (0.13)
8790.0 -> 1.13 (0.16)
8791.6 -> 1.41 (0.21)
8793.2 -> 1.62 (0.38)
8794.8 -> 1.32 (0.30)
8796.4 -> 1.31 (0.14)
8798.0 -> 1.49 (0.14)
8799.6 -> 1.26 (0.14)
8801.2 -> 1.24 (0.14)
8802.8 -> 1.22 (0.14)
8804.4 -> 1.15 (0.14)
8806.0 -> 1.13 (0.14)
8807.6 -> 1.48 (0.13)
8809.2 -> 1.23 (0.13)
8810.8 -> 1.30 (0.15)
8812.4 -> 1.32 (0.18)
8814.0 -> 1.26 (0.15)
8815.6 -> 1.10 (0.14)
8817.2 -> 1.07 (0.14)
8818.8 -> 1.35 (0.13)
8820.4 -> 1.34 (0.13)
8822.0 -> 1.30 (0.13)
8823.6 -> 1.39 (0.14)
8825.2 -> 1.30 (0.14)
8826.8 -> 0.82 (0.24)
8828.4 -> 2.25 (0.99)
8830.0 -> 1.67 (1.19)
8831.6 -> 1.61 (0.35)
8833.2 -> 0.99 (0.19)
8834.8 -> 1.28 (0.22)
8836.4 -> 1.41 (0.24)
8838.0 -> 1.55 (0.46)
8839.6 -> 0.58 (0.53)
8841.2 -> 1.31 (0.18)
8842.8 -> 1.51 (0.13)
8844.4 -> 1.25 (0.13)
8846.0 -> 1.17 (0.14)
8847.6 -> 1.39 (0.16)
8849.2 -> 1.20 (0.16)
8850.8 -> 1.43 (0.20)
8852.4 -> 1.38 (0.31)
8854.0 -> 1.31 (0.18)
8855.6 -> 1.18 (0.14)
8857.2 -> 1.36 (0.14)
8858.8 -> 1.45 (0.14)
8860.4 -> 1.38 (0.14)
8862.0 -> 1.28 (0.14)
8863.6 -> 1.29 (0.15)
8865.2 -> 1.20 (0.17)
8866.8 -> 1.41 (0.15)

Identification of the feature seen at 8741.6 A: H-alpha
